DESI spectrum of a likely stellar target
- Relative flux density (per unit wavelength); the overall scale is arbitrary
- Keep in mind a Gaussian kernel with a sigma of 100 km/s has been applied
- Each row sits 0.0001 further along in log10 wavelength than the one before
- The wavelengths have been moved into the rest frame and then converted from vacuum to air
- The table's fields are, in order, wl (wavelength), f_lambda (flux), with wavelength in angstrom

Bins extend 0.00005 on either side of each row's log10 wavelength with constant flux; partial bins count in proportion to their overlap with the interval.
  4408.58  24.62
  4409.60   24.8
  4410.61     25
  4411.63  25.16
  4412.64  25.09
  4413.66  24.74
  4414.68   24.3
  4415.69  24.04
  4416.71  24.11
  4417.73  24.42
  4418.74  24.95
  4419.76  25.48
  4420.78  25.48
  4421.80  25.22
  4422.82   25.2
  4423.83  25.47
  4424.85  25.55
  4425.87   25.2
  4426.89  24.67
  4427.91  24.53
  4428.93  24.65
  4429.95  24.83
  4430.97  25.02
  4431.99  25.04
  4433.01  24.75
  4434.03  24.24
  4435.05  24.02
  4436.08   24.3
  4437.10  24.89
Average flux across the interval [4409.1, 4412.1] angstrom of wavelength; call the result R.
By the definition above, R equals 25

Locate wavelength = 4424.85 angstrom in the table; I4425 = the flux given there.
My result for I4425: 25.55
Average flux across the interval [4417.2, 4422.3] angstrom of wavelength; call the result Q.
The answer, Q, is 25.1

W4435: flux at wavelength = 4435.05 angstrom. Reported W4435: 24.02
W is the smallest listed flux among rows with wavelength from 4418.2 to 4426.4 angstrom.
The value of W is 24.95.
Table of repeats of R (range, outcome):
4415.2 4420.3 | 24.6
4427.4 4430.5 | 24.7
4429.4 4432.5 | 25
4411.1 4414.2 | 24.9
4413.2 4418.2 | 24.3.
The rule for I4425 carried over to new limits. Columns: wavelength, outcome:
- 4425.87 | 25.2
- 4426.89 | 24.67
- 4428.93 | 24.65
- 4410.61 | 25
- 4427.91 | 24.53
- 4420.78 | 25.48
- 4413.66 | 24.74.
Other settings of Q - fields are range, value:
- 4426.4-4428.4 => 24.6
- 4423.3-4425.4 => 25.6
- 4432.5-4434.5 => 24.5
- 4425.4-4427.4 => 24.9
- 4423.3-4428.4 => 25.1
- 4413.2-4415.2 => 24.5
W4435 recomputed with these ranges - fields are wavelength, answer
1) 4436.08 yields 24.3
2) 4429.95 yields 24.83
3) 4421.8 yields 25.22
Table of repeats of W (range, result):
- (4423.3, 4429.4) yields 24.53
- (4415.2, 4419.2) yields 24.04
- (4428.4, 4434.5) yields 24.24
